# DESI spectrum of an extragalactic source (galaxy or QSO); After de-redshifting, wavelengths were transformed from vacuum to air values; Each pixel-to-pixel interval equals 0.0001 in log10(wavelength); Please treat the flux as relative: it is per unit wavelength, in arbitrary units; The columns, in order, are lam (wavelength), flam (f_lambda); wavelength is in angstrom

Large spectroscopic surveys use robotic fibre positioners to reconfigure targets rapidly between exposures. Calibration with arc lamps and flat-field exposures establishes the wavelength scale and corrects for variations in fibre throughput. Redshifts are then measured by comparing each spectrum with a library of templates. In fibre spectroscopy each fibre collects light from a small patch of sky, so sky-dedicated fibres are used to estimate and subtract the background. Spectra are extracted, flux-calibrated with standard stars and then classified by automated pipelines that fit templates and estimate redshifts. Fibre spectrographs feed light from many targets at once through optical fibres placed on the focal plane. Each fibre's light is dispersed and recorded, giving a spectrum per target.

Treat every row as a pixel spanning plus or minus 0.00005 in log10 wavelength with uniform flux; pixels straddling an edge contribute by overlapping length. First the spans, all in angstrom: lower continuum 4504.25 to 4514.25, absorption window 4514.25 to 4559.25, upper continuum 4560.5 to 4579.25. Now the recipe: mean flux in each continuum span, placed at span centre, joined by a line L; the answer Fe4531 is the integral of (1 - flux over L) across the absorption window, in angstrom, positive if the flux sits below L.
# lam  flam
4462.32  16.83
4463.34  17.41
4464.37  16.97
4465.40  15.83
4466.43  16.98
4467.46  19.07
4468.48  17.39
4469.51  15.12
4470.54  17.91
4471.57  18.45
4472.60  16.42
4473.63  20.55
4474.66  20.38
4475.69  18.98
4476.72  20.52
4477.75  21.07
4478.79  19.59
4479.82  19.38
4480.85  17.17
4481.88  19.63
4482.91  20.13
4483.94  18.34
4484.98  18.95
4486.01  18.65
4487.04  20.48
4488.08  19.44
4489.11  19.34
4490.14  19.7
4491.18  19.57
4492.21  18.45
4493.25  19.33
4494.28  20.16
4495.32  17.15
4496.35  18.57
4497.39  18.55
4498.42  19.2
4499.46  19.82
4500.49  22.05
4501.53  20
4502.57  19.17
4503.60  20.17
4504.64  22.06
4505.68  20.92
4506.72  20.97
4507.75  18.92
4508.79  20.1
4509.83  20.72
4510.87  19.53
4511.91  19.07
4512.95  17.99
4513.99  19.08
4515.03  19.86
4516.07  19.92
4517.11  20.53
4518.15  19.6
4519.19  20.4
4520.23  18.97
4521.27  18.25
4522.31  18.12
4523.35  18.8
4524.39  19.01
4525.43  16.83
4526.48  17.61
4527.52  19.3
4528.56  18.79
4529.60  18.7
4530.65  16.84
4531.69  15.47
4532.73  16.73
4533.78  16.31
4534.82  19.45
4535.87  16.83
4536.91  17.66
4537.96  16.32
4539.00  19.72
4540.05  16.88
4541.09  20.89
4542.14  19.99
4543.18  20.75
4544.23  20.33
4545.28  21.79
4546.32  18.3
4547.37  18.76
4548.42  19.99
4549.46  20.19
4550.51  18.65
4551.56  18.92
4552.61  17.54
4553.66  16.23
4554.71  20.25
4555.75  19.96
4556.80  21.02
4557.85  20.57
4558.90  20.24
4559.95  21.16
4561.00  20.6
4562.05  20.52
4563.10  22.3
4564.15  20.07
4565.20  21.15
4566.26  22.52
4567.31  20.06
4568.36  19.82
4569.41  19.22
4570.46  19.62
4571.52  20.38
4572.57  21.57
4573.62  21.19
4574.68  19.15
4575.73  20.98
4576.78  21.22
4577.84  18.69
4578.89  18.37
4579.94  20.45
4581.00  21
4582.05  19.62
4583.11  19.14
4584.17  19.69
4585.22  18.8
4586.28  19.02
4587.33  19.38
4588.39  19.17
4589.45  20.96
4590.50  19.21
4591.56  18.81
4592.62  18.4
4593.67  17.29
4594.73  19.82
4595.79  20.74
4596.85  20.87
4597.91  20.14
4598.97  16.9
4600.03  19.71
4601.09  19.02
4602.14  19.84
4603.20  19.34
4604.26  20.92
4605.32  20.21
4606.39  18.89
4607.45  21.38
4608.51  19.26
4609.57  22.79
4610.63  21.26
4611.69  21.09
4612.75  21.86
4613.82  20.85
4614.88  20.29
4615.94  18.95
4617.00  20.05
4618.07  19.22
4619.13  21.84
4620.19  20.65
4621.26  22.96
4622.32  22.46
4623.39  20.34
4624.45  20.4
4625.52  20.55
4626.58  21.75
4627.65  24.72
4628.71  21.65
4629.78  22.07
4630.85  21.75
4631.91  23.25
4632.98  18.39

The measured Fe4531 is 2.9 angstrom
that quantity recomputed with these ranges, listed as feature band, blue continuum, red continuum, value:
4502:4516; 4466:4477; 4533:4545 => -1.0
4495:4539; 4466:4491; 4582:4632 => 0.9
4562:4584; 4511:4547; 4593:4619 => -1.0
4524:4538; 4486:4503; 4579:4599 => 1.3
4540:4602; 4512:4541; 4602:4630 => -0.6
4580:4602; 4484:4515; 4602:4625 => 1.1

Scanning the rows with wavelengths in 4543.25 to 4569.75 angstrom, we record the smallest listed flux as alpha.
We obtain 16.23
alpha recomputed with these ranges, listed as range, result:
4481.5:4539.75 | 15.47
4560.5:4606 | 16.9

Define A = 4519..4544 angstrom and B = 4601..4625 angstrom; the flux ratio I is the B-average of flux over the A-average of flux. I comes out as 1.1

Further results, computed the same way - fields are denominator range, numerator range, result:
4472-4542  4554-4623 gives 1.06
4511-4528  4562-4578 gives 1.08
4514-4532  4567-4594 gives 1.05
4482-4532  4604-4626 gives 1.08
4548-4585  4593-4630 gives 1.03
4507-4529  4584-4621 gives 1.04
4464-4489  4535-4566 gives 1.05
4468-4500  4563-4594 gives 1.05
